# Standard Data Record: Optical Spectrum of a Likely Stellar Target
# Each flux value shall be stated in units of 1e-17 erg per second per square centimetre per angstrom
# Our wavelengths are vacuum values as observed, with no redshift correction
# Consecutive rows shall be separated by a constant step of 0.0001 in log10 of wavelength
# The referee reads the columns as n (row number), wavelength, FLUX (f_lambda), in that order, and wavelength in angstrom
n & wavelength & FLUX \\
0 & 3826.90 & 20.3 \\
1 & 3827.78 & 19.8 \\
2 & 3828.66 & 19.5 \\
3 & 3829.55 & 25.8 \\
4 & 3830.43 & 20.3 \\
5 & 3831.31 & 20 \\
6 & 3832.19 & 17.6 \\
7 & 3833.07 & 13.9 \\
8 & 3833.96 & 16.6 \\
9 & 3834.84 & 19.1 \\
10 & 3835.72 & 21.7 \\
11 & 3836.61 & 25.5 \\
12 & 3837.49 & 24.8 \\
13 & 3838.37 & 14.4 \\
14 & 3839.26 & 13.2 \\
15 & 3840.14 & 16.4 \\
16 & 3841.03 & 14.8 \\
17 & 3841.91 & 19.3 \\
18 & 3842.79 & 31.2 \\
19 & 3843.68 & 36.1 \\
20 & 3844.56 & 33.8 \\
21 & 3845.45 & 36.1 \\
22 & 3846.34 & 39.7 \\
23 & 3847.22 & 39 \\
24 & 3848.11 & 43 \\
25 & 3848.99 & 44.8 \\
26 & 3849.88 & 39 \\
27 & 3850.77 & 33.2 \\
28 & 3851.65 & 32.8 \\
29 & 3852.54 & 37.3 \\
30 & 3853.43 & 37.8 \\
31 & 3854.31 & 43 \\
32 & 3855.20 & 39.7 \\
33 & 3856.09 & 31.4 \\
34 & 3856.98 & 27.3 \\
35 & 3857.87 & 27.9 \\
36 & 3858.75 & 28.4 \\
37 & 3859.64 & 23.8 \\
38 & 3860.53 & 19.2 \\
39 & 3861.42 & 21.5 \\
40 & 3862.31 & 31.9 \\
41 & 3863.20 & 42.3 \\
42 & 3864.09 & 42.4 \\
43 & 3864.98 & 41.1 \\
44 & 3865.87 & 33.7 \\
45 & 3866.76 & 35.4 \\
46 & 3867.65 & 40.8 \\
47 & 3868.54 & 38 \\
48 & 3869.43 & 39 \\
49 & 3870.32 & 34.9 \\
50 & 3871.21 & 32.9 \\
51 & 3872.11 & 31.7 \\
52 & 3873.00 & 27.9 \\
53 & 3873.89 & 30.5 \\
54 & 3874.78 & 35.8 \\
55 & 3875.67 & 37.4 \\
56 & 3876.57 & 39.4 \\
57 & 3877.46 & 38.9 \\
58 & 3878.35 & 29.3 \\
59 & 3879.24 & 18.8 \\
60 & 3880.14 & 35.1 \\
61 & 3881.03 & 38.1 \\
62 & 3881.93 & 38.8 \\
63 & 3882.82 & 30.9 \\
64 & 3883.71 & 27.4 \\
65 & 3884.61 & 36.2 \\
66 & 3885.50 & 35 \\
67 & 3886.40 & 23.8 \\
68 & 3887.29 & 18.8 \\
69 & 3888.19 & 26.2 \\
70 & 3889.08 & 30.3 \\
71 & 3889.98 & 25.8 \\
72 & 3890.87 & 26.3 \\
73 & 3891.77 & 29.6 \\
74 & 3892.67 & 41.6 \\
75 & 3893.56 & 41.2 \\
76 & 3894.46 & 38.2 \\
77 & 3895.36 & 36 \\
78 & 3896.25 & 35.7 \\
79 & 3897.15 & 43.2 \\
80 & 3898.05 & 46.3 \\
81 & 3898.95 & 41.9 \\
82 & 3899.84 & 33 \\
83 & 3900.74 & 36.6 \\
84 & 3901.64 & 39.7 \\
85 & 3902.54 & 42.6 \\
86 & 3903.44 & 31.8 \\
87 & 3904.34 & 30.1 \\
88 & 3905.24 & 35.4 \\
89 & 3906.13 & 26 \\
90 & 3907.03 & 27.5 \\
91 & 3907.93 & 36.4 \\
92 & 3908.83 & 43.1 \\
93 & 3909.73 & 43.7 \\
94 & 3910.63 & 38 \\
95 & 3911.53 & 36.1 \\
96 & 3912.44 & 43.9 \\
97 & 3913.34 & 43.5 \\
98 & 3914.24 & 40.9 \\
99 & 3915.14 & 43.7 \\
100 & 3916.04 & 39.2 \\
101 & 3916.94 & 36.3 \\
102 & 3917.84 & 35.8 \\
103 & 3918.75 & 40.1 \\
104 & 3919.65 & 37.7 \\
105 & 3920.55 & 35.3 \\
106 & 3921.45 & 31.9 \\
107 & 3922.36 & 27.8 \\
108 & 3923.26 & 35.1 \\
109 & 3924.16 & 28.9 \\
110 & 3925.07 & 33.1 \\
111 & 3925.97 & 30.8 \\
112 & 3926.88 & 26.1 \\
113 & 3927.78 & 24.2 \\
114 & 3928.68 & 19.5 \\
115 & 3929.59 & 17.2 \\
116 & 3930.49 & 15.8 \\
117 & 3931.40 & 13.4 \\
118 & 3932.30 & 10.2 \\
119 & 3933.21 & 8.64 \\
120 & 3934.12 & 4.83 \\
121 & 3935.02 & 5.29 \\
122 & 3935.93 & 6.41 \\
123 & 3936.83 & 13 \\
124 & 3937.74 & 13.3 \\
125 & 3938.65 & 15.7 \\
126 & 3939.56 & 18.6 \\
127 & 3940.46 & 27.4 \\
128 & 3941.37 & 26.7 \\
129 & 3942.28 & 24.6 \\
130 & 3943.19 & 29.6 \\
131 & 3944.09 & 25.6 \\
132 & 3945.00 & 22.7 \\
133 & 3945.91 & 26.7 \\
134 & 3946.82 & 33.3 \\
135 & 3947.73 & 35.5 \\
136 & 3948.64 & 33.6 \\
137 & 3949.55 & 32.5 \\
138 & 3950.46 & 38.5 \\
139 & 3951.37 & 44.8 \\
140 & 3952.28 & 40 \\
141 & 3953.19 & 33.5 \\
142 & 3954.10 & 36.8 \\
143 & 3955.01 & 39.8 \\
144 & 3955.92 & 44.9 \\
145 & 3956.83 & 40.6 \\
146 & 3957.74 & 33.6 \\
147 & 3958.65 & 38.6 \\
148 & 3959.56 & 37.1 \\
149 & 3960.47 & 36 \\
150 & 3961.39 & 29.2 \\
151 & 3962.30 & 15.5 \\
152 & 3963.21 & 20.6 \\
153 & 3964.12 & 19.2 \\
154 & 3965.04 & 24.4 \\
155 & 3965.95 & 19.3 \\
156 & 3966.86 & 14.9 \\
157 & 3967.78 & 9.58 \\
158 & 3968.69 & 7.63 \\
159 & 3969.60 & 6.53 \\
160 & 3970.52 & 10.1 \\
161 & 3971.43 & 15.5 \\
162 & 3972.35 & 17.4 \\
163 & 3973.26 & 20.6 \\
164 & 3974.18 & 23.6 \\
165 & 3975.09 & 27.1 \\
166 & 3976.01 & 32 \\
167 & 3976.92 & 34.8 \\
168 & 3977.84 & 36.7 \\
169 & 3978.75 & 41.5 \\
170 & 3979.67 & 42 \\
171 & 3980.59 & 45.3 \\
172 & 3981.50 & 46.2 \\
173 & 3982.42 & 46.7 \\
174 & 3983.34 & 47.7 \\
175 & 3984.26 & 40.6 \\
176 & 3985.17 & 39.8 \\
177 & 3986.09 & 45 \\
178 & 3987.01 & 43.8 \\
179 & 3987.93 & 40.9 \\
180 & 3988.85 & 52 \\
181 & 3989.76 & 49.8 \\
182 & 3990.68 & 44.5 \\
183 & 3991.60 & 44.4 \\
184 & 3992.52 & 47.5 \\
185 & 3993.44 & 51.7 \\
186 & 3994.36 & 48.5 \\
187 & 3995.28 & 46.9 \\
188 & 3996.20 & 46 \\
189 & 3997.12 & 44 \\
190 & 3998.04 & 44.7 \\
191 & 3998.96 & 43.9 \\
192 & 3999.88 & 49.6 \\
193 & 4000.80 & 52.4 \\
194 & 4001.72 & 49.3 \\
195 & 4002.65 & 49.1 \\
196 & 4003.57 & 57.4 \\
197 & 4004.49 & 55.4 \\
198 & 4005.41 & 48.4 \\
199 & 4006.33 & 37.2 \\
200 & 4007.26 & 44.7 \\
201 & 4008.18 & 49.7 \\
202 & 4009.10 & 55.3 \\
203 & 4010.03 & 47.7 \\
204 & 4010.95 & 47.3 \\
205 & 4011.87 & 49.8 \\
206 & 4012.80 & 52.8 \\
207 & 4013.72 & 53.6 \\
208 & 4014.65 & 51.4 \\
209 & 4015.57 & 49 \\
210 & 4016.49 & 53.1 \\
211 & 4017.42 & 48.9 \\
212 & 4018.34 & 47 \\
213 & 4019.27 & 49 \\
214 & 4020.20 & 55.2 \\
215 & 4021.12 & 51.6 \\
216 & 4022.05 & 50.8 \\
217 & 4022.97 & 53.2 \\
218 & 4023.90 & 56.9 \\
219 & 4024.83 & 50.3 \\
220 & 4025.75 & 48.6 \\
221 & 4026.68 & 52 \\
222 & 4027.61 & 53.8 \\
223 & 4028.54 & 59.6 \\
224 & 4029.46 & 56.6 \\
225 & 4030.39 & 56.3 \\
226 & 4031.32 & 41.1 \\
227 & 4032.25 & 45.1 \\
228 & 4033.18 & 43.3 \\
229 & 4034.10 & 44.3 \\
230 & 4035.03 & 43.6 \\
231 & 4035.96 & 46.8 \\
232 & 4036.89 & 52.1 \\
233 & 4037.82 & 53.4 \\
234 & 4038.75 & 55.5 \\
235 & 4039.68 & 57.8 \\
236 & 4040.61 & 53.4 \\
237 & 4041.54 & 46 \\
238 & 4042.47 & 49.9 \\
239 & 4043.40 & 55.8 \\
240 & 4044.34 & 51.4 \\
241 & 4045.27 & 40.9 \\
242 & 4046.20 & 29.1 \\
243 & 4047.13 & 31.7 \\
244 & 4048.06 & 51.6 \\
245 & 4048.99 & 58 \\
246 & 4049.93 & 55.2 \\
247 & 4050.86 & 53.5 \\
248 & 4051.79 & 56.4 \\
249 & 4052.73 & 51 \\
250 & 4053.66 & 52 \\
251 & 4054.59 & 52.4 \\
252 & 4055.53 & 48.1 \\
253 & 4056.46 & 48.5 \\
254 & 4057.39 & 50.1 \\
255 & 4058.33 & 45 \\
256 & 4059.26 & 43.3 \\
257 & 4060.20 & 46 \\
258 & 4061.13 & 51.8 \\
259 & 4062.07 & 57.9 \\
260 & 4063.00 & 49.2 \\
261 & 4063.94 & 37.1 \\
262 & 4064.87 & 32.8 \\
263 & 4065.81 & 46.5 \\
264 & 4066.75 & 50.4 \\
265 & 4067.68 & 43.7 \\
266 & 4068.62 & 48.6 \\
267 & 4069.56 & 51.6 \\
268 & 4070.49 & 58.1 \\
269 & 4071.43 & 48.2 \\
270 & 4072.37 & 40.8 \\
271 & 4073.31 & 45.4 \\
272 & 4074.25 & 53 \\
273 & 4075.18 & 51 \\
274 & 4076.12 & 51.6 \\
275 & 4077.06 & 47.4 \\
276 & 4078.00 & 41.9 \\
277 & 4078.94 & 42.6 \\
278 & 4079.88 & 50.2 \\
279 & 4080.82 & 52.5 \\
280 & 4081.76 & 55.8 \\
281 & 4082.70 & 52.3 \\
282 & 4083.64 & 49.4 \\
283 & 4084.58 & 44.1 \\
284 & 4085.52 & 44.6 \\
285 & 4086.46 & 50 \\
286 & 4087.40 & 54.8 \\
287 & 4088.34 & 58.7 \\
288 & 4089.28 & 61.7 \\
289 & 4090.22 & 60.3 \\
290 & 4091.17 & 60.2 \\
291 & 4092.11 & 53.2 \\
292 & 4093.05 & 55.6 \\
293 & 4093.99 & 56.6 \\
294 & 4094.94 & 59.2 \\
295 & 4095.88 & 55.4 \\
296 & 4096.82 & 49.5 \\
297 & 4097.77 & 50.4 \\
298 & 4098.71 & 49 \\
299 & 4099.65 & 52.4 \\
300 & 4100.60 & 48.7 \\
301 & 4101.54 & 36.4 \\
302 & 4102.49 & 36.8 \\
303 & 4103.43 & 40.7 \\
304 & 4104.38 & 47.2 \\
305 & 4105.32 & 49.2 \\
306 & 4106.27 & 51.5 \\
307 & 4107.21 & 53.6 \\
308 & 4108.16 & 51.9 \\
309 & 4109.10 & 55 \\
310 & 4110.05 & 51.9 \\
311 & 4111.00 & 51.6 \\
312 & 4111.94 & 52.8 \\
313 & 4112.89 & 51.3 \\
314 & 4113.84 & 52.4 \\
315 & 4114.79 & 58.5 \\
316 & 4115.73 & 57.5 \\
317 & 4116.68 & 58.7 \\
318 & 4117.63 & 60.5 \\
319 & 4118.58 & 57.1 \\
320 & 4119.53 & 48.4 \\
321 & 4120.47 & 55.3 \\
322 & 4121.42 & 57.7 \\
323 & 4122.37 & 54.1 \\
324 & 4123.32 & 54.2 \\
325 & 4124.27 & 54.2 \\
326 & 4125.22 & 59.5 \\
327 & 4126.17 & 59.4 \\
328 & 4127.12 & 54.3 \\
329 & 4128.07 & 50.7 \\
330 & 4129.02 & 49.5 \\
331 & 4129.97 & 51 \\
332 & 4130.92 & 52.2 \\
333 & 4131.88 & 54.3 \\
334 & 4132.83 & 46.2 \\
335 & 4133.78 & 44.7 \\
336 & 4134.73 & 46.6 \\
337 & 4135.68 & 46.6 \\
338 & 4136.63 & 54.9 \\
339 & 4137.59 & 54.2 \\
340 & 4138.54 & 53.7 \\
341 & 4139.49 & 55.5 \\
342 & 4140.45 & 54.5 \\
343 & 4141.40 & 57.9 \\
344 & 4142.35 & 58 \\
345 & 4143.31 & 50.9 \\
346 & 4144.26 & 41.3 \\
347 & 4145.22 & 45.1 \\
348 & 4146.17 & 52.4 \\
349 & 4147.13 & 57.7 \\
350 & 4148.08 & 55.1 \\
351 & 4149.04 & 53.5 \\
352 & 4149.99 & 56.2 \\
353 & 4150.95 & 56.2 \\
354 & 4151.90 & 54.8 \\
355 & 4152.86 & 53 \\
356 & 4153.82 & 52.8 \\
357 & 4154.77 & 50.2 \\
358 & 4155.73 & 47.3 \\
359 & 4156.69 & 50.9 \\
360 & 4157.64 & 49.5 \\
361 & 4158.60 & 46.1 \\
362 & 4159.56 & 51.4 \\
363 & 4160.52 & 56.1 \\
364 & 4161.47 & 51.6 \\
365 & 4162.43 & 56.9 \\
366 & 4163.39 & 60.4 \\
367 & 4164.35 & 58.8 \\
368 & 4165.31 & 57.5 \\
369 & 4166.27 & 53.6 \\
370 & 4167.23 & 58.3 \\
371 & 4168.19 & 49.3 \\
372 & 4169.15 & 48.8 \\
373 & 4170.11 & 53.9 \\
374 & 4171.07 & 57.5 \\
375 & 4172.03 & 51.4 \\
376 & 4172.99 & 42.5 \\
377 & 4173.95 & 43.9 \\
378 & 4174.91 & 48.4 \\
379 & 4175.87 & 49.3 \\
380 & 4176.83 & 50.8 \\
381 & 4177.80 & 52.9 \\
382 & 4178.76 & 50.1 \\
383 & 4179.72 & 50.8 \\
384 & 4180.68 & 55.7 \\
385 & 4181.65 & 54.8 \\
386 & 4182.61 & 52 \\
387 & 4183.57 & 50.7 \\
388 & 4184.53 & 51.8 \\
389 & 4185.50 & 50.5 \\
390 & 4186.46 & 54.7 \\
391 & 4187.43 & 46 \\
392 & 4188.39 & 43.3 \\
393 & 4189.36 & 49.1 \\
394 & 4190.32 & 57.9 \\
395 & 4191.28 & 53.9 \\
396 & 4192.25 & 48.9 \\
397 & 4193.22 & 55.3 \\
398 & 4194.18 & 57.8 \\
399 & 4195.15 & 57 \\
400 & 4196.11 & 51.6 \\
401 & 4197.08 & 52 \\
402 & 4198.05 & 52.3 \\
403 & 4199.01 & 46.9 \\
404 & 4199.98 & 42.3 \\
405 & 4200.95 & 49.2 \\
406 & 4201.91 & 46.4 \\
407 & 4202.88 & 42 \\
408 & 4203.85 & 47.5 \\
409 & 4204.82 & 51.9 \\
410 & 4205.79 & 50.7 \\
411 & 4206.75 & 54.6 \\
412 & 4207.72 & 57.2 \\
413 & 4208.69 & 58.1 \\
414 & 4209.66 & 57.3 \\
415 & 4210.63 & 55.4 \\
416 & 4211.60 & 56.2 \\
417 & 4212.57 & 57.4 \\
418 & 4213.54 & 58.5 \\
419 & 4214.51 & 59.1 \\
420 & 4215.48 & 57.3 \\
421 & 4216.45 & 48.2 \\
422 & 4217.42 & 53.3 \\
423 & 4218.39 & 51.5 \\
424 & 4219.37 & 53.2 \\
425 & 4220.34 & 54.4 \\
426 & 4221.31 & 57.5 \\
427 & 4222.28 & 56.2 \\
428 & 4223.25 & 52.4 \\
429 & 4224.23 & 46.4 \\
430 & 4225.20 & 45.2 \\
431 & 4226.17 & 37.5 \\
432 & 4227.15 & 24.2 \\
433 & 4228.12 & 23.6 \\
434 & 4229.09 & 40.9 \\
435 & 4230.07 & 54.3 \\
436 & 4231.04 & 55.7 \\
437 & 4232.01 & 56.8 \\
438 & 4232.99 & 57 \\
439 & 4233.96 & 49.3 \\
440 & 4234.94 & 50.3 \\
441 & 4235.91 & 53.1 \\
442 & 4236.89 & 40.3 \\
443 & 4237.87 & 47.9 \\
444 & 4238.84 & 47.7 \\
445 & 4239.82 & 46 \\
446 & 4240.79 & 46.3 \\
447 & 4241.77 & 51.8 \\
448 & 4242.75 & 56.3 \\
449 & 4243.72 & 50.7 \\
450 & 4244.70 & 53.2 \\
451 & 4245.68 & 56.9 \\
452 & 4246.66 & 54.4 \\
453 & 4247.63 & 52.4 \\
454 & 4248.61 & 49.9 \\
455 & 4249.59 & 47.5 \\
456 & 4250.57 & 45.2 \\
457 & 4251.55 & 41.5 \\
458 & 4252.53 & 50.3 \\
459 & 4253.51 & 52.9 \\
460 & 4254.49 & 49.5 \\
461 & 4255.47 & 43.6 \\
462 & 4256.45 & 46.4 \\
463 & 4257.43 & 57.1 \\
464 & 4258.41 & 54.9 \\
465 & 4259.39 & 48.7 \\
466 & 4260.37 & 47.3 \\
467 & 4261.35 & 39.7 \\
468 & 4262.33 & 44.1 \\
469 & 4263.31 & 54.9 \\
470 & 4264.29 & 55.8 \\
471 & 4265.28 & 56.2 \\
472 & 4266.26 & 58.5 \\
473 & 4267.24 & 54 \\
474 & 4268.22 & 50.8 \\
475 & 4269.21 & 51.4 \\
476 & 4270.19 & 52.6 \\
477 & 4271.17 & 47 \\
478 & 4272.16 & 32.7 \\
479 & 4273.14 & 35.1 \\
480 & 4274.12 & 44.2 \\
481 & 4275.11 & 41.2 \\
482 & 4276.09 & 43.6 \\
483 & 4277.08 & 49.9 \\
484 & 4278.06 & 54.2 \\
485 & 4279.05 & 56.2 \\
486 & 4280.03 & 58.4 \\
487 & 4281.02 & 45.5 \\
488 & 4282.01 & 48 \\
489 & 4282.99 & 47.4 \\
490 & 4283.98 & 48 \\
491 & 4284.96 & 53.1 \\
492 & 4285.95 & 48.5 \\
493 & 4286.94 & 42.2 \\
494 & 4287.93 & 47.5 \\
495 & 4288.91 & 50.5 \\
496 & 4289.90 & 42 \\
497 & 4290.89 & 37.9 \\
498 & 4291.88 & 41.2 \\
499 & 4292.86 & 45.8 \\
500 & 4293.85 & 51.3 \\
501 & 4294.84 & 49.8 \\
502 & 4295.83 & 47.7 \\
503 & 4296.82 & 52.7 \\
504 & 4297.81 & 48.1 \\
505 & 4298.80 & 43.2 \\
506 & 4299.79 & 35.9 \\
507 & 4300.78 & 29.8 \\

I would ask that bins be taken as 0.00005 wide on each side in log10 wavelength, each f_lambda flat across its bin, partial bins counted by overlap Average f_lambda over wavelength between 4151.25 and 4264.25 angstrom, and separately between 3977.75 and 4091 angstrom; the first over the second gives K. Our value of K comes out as 1.0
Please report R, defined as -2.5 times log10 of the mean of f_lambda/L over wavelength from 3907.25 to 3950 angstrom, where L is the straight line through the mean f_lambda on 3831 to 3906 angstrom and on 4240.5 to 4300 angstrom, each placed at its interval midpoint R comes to 0.225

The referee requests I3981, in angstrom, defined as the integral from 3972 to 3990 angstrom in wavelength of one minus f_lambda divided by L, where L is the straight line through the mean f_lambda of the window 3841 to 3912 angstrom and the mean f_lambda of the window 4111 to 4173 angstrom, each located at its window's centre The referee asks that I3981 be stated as 1.3 angstrom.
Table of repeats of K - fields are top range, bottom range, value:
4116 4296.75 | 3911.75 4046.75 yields 1.34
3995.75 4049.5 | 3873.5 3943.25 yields 1.62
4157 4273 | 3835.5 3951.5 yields 1.64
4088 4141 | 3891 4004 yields 1.59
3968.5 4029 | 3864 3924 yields 1.25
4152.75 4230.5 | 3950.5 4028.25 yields 1.25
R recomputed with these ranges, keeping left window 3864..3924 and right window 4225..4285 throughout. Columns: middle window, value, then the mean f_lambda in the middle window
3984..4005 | -0.21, 47.4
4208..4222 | -0.18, 55.6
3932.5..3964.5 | 0.35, 27.1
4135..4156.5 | -0.18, 52.7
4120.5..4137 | -0.19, 52.4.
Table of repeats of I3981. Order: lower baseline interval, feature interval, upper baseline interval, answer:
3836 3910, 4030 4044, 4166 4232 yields -2.5 angstrom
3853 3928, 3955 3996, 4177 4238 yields 5.4 angstrom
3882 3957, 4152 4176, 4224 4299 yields -4.9 angstrom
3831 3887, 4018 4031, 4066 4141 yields -2.3 angstrom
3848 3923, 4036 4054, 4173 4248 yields -3.1 angstrom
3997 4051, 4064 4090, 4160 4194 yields 0.8 angstrom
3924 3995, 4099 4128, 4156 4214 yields -4.8 angstrom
